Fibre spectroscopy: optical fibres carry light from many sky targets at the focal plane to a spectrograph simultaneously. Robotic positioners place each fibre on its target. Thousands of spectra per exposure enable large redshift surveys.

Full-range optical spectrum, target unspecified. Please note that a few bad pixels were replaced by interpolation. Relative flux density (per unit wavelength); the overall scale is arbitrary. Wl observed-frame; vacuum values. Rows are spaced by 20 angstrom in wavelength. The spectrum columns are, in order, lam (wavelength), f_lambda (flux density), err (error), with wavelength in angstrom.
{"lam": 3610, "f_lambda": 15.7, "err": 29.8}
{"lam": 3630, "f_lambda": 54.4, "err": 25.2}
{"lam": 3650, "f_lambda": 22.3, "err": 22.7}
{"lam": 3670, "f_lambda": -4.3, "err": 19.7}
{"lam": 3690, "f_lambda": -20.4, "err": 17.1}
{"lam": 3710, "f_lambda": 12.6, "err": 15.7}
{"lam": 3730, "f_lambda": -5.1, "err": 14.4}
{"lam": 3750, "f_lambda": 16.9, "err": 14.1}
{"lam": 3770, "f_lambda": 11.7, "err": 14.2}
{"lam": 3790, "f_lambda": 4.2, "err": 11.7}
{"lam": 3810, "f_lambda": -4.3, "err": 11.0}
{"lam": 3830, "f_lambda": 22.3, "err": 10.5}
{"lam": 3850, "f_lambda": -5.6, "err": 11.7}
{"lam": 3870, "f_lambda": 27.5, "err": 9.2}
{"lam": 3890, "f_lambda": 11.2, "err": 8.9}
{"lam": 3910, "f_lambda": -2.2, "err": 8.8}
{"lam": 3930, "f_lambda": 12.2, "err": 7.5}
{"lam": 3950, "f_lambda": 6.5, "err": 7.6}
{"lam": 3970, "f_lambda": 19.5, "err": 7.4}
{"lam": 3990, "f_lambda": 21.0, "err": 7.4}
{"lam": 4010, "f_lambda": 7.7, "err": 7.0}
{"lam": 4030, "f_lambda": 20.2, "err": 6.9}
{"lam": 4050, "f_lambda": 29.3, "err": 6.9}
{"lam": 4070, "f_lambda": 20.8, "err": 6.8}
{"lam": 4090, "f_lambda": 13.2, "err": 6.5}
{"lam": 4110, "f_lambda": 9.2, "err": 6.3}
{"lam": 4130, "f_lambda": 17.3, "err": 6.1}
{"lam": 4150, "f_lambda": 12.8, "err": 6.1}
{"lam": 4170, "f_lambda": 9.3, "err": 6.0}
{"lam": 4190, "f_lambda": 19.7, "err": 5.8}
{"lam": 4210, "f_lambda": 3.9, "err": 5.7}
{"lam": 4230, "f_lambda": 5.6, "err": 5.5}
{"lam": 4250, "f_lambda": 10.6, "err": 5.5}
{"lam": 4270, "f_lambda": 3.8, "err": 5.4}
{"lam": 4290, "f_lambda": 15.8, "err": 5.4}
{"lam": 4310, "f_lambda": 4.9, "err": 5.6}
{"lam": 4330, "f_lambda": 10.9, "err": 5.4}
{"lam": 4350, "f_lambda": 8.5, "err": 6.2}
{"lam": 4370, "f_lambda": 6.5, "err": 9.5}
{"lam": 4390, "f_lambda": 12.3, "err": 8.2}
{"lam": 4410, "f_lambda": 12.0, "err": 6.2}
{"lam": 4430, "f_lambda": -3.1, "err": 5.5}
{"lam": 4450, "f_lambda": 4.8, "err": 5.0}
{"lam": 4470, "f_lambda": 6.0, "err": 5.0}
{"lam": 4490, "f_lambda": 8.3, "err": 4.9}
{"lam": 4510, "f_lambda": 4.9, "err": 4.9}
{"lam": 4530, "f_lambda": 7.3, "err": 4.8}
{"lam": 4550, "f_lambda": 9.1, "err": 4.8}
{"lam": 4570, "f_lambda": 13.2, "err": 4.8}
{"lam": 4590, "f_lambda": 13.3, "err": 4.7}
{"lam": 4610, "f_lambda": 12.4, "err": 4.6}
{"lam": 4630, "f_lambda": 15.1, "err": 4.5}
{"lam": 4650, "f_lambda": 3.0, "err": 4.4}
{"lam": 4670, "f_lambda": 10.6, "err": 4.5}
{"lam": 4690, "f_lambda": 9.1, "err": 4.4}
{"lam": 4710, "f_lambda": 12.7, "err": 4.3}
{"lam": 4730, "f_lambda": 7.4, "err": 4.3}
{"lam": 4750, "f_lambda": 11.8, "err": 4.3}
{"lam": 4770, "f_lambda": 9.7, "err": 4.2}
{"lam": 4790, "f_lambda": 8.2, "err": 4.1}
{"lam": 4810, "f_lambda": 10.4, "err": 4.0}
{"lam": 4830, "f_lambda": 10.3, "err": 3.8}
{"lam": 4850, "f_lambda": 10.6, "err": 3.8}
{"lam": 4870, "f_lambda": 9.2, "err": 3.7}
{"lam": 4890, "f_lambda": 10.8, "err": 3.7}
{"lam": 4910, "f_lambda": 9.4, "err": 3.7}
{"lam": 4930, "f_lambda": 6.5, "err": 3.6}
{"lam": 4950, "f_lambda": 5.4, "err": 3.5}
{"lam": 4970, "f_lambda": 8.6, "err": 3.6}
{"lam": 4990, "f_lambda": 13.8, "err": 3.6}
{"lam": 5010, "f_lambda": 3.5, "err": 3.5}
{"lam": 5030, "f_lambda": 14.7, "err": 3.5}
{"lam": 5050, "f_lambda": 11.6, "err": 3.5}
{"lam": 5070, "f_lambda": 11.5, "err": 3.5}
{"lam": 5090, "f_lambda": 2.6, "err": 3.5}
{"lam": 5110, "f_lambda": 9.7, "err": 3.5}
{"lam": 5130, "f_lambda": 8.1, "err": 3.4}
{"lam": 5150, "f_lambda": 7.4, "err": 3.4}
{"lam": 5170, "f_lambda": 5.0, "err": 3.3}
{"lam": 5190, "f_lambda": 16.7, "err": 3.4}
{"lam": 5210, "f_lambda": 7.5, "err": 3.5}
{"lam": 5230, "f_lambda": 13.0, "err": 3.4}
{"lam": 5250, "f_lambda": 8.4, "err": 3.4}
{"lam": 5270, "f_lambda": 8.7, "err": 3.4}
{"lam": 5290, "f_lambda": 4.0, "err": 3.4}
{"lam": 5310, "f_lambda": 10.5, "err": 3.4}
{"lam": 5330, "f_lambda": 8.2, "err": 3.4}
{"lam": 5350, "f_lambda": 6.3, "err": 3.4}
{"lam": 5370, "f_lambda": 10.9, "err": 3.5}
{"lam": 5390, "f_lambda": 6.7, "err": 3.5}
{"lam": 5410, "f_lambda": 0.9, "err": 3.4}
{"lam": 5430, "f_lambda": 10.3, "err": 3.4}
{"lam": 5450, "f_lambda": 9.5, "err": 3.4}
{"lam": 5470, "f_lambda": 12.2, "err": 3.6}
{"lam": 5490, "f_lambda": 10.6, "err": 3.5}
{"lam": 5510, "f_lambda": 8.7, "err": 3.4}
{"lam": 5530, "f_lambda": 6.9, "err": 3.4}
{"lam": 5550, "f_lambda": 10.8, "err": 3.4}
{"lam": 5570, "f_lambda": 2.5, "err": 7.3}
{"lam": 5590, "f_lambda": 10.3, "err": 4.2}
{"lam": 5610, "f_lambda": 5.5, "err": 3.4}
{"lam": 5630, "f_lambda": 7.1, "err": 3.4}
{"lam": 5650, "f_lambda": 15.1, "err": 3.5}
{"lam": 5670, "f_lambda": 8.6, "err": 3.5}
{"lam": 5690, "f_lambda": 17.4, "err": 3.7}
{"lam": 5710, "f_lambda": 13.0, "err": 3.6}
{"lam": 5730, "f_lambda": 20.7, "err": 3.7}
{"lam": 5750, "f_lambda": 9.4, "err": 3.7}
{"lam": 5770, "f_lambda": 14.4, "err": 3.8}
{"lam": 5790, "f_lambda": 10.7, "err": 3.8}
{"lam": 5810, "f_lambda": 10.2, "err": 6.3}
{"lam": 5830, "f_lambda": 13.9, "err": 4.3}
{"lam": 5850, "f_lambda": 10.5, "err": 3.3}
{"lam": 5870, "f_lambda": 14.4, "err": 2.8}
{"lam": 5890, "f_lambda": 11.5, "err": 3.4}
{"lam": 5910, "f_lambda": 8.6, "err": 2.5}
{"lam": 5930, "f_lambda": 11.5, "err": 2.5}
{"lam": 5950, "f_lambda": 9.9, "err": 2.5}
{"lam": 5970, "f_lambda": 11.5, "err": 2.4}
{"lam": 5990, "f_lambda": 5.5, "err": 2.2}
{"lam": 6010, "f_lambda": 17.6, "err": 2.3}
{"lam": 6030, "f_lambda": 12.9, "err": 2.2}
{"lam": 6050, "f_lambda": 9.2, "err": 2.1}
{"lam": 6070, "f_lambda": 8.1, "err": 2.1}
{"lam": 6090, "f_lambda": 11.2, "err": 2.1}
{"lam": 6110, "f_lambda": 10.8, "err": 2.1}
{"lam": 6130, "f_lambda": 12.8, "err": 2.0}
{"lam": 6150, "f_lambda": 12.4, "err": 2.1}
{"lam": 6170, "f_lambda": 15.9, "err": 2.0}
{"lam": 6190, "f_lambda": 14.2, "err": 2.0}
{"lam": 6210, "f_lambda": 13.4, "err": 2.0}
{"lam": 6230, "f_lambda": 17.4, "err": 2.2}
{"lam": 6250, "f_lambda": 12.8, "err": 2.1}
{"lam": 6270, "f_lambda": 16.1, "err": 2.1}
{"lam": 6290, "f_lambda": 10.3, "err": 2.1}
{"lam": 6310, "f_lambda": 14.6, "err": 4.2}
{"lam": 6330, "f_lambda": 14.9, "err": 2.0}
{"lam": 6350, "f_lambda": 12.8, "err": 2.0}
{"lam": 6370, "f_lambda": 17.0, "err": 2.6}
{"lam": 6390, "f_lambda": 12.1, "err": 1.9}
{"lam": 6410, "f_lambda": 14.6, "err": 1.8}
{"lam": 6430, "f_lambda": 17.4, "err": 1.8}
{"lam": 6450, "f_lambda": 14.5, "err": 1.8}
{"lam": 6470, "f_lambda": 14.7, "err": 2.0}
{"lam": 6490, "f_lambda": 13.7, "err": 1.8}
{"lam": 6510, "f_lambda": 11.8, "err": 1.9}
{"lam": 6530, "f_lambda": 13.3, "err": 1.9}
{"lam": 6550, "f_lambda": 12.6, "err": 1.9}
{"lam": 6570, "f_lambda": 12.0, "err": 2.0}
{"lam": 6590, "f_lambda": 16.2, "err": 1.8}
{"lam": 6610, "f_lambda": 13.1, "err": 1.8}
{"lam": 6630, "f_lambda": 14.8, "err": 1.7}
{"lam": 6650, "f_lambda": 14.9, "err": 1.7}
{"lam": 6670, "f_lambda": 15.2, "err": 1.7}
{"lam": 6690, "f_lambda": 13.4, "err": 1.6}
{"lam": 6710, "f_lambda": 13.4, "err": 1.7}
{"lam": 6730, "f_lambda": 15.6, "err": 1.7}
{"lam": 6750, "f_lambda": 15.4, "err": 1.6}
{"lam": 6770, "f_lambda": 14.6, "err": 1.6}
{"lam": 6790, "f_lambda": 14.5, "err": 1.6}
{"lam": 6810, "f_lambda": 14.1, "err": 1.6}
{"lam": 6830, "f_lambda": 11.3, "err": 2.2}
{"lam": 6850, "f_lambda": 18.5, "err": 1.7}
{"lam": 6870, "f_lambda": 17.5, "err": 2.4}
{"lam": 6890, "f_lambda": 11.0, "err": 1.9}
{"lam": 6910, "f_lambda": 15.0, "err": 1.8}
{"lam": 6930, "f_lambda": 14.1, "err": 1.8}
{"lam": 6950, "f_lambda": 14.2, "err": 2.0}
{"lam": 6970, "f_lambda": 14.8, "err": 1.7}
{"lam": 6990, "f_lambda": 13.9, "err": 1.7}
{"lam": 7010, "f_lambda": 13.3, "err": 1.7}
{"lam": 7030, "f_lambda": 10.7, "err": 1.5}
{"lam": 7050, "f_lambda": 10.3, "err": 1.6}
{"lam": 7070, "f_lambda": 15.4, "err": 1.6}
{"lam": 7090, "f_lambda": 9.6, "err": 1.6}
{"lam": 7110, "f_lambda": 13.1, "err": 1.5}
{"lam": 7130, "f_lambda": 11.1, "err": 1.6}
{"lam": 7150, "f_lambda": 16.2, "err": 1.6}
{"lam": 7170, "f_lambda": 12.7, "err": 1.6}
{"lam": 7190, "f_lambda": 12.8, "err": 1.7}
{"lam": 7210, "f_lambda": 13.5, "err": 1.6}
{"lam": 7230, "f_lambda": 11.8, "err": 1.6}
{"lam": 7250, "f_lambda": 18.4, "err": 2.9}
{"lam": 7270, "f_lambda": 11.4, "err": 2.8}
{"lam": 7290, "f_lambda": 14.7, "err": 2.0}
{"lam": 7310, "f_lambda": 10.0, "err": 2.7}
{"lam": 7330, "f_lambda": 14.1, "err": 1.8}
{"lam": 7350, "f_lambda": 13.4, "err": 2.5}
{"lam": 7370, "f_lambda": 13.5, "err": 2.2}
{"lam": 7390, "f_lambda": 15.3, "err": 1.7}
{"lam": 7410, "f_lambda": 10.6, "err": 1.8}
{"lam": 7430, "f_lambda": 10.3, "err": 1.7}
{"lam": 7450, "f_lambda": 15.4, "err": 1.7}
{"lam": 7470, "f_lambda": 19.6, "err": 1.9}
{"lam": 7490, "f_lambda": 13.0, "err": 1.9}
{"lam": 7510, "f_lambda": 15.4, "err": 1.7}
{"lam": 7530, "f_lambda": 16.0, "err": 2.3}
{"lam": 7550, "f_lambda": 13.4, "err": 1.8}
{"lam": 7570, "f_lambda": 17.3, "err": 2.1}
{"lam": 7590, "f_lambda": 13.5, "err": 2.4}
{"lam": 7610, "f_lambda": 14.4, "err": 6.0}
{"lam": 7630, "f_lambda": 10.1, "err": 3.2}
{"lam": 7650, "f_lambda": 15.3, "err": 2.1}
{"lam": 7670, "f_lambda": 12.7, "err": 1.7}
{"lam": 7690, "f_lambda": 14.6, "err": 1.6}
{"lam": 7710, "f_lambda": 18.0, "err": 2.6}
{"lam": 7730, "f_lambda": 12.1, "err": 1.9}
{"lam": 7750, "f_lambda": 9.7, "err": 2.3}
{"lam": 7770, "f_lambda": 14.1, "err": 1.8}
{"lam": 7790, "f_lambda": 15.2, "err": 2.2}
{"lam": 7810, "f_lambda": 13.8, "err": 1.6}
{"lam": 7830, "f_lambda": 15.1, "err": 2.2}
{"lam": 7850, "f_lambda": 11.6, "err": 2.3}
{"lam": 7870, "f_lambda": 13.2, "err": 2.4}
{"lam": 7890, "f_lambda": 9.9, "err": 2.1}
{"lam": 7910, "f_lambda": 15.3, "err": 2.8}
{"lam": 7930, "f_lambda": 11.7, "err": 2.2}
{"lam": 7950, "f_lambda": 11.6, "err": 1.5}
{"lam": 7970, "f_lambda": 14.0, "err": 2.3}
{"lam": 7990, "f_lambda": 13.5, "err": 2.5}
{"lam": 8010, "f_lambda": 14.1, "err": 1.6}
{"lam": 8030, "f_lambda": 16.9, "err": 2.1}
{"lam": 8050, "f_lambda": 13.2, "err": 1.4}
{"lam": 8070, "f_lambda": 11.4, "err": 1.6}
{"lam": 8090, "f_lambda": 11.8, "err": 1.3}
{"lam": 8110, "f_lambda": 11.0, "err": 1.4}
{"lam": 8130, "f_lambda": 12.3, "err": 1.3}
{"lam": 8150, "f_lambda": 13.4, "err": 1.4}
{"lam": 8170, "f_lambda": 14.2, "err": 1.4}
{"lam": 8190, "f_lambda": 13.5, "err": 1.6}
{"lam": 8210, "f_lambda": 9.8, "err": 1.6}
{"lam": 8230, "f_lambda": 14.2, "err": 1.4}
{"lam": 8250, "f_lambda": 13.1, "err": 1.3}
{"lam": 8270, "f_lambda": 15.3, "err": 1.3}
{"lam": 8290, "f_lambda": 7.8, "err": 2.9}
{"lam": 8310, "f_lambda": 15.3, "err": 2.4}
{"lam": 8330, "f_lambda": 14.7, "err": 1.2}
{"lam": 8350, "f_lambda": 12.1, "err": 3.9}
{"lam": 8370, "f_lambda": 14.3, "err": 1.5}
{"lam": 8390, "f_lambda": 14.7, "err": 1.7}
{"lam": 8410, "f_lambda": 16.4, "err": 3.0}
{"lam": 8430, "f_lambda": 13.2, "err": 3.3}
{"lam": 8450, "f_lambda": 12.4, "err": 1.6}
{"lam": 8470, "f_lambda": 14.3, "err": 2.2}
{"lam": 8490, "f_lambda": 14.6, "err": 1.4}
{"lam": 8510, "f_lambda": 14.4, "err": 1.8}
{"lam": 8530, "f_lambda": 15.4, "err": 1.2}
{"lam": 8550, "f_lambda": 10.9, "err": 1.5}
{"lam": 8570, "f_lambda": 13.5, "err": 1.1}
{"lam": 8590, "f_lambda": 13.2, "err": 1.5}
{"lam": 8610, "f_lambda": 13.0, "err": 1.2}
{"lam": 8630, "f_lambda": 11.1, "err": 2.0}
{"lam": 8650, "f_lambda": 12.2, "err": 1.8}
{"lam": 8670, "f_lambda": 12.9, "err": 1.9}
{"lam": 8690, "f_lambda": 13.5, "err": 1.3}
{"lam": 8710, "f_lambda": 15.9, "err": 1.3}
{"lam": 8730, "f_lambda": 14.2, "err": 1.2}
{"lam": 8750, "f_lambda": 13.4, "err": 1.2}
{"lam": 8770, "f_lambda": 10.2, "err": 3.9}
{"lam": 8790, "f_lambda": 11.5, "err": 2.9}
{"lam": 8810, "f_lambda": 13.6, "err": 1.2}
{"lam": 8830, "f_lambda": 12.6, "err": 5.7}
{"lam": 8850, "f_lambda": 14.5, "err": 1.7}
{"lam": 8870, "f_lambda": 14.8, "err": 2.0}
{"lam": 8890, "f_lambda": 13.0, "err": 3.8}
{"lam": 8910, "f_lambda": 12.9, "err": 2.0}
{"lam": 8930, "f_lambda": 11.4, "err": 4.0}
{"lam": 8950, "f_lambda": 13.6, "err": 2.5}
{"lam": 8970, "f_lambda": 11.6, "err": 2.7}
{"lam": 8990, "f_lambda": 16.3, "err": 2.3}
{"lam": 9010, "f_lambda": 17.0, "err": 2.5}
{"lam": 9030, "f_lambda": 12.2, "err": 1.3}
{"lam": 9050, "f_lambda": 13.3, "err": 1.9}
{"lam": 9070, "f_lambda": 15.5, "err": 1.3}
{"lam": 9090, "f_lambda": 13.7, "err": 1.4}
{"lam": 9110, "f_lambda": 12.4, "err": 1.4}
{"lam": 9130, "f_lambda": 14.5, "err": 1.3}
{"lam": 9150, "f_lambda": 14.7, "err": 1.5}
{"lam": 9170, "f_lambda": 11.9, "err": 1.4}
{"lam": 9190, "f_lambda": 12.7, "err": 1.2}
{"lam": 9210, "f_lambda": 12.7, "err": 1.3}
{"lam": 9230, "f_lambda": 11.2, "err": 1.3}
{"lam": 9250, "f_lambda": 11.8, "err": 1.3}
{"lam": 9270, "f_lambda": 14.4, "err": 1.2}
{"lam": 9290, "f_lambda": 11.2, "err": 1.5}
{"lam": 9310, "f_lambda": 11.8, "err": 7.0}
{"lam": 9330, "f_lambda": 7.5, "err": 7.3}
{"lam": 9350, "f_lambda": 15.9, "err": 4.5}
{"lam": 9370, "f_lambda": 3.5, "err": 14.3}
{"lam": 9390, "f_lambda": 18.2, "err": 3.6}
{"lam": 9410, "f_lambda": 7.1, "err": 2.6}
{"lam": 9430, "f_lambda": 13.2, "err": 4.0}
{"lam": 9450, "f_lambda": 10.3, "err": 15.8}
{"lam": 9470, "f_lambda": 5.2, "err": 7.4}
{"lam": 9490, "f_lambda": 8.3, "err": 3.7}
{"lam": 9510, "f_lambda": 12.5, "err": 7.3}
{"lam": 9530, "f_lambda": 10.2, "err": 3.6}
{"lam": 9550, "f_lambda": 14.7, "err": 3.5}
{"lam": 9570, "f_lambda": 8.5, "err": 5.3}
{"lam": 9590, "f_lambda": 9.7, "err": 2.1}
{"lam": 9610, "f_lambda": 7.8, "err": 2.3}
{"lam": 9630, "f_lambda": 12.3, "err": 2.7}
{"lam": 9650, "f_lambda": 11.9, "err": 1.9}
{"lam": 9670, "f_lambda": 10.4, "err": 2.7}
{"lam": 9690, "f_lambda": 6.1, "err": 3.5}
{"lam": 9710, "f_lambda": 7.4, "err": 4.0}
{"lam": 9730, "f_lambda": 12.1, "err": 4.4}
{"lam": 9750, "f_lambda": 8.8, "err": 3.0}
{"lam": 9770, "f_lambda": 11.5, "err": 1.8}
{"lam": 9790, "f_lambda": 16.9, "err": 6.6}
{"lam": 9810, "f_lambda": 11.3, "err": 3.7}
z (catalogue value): 0.534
